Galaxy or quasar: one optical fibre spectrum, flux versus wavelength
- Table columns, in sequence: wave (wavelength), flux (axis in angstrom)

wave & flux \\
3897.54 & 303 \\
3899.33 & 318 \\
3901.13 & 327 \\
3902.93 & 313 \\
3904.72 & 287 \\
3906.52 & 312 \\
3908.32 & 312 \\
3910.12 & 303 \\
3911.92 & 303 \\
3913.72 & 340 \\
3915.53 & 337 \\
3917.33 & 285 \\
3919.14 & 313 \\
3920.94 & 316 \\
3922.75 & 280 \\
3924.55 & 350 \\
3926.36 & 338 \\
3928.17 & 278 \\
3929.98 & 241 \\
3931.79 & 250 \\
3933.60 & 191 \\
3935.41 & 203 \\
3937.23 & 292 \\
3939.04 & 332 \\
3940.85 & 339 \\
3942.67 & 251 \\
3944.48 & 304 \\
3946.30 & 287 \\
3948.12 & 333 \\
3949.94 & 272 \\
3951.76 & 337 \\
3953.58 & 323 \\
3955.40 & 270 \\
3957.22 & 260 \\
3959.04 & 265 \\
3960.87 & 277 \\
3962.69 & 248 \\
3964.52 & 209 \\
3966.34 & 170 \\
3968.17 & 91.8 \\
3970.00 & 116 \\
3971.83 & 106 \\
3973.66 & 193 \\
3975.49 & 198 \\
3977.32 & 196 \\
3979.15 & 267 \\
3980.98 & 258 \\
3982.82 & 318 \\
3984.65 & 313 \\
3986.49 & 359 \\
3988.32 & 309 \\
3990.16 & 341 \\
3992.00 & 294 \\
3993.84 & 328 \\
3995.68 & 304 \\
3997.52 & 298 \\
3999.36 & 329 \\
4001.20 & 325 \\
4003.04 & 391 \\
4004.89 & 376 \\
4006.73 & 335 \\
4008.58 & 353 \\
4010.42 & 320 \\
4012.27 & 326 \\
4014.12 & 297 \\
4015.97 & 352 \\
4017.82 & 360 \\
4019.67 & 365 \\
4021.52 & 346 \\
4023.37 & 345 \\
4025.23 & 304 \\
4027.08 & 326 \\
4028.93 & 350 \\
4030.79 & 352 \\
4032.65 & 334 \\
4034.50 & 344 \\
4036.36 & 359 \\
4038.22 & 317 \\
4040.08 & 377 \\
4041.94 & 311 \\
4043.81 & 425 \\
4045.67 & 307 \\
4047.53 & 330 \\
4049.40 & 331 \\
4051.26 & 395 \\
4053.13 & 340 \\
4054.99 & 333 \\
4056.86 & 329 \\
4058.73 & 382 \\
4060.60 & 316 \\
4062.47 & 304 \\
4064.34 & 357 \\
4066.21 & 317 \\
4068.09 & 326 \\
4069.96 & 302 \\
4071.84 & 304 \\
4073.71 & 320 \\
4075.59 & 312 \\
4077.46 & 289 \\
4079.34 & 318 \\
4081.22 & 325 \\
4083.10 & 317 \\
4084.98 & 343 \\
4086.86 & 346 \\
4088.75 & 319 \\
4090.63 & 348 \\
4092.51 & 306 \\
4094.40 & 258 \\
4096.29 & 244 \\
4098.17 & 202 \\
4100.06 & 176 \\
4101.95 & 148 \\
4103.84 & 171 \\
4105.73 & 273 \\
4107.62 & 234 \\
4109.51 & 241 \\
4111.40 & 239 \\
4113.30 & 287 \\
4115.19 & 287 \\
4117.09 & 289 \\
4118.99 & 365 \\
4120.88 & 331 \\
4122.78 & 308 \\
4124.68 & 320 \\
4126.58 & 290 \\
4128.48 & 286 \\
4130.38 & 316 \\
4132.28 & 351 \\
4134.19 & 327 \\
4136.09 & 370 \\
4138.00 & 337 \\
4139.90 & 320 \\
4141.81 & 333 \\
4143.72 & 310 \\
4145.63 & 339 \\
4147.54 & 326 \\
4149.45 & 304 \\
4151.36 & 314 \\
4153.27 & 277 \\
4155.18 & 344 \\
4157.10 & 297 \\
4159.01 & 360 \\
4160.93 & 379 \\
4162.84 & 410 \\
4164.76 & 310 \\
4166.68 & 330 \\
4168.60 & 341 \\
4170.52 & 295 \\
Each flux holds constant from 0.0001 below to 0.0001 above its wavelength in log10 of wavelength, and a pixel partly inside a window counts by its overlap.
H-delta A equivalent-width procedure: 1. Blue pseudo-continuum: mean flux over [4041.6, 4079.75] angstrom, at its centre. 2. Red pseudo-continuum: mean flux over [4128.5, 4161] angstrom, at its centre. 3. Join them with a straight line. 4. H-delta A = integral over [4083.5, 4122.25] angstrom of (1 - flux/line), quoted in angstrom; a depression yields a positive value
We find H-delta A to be 6.80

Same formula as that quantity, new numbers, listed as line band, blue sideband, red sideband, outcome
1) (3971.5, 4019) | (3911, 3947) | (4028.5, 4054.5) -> 3.03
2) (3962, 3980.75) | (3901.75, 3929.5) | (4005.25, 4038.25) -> 8.30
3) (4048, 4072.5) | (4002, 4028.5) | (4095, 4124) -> -2.72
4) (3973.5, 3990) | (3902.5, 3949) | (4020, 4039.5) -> 2.31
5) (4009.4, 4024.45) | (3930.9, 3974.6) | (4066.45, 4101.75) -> -3.82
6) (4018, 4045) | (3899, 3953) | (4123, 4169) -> -2.96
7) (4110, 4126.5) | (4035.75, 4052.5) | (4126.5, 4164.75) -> 1.69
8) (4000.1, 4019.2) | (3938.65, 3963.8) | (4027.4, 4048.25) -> -0.93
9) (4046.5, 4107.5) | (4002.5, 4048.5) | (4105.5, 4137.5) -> 3.92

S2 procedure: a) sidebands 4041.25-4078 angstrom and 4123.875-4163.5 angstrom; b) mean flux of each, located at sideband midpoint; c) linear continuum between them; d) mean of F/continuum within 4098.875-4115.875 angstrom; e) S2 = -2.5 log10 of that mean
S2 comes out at 0.41 mag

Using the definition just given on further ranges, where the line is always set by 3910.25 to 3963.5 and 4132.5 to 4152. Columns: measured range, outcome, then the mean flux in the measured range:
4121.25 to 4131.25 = 0.07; 305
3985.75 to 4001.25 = -0.07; 320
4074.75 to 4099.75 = 0.07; 299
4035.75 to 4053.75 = -0.13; 349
